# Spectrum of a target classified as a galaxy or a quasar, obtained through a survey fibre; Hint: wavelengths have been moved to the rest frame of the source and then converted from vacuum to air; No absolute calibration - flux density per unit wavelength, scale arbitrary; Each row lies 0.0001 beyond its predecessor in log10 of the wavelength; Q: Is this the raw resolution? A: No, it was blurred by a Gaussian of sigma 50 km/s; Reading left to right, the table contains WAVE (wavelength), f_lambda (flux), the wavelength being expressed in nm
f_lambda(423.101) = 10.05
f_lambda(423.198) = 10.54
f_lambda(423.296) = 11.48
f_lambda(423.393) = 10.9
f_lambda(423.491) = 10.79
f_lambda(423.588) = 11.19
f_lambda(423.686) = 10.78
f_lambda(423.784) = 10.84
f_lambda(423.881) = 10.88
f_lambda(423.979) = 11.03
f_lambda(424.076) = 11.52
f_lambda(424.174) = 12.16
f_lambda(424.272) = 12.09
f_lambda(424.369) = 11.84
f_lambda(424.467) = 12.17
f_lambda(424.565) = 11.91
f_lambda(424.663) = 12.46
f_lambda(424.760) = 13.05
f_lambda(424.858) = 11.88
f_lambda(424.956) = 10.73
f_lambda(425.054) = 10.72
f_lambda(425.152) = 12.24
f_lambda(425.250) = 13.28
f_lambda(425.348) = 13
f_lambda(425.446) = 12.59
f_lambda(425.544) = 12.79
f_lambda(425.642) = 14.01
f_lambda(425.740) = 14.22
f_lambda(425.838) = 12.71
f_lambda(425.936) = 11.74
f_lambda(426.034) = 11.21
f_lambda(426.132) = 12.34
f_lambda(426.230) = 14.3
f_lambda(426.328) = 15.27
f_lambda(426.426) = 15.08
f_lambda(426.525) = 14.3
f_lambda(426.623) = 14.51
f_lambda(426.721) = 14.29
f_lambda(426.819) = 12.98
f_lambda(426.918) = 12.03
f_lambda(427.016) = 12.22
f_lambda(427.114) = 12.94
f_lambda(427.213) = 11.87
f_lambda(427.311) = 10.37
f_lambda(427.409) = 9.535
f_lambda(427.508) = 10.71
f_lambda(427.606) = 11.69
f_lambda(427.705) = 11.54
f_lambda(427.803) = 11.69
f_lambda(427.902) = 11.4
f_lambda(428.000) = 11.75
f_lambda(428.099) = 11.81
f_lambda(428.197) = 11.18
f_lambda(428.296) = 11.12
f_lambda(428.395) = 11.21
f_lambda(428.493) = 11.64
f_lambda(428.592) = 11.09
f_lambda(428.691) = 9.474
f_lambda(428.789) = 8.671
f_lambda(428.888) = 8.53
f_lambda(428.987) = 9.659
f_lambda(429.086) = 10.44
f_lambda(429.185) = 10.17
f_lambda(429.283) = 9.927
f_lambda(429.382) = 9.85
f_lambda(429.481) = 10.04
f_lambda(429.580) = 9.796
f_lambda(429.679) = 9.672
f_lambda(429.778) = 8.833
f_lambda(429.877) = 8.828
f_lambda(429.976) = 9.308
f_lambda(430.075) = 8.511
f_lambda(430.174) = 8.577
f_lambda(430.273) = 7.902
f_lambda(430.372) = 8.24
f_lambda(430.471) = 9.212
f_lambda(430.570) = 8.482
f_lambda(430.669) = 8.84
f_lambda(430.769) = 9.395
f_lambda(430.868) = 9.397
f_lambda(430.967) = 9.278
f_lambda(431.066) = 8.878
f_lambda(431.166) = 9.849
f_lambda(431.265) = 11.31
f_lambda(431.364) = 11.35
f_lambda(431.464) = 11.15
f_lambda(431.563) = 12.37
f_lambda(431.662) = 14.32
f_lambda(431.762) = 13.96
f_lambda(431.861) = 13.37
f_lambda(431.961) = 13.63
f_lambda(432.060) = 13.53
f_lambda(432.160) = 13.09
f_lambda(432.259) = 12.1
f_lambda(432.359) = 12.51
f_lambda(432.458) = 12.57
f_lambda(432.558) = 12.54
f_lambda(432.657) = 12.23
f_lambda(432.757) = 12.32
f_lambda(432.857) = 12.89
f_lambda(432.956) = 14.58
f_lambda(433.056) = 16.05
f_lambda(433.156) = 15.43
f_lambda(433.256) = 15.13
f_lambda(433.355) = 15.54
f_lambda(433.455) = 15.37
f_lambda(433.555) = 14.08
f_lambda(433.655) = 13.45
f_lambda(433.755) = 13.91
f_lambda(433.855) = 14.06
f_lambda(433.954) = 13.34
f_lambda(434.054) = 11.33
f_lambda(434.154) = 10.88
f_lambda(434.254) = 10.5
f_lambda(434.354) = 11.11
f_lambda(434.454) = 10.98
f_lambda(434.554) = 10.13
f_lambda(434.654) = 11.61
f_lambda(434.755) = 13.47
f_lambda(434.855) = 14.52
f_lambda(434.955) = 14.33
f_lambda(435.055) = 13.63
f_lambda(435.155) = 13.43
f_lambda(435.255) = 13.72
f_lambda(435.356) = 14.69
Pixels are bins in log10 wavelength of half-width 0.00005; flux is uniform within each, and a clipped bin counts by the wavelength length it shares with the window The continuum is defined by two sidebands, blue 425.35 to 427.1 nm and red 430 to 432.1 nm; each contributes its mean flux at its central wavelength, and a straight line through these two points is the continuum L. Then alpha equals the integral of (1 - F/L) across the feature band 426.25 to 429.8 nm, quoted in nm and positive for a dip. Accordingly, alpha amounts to 0.28 nm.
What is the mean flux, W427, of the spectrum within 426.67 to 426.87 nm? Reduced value 13.6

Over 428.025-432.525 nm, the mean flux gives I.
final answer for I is 10.5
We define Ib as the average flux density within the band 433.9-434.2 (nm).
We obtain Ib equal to 11.9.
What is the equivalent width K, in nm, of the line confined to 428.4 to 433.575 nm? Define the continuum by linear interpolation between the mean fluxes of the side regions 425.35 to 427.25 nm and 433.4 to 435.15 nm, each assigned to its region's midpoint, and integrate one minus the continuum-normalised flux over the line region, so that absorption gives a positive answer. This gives 0.69 nm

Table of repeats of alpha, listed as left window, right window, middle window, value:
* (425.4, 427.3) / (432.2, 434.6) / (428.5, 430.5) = 0.57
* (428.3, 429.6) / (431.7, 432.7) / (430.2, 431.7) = 0.25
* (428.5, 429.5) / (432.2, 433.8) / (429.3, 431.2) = 0.33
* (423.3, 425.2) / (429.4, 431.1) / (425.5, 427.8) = -0.47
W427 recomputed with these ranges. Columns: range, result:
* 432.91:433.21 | 15.3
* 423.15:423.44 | 11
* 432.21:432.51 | 12.4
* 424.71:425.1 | 11.6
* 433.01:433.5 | 15.5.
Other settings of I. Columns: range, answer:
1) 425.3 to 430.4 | 11.3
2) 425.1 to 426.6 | 13.3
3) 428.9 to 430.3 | 9.39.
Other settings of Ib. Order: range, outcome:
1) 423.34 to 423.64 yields 11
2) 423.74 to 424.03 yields 11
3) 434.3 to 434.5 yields 11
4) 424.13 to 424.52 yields 12.1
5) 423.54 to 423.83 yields 10.9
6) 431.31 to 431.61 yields 11.6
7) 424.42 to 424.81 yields 12.4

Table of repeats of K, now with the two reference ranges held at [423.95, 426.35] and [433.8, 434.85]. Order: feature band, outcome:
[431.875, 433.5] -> -0.24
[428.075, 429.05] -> 0.15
